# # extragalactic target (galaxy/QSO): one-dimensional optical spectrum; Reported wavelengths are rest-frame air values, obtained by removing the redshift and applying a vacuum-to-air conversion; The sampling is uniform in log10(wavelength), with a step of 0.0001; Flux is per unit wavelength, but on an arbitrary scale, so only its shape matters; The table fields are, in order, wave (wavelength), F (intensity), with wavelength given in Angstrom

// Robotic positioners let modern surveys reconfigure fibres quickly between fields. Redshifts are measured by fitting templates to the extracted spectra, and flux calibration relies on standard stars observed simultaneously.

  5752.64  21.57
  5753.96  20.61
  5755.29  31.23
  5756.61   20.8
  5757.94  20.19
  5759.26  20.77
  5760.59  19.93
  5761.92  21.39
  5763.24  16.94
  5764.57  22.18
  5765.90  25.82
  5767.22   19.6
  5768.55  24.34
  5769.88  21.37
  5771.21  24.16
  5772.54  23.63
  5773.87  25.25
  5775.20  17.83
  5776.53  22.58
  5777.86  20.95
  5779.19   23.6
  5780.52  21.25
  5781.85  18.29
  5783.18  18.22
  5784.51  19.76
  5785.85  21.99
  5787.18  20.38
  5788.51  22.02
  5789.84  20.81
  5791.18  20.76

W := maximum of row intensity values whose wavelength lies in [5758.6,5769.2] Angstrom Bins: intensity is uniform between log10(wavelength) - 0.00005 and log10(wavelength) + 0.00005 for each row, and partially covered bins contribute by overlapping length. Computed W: 25.82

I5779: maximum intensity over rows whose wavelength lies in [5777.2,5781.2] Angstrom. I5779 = 23.6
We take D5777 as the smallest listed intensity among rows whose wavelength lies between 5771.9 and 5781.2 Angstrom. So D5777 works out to 17.83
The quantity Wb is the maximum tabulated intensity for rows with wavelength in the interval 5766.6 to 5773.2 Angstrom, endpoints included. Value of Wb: 24.34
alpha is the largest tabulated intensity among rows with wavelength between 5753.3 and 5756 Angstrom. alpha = 31.23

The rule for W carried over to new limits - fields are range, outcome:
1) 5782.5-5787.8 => 21.99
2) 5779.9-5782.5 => 21.25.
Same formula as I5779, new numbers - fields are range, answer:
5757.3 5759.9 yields 20.77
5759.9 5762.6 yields 21.39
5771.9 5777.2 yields 25.25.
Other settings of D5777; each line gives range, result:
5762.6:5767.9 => 16.94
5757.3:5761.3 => 19.93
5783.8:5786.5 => 19.76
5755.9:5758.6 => 20.19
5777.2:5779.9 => 20.95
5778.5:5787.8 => 18.22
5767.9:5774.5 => 21.37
